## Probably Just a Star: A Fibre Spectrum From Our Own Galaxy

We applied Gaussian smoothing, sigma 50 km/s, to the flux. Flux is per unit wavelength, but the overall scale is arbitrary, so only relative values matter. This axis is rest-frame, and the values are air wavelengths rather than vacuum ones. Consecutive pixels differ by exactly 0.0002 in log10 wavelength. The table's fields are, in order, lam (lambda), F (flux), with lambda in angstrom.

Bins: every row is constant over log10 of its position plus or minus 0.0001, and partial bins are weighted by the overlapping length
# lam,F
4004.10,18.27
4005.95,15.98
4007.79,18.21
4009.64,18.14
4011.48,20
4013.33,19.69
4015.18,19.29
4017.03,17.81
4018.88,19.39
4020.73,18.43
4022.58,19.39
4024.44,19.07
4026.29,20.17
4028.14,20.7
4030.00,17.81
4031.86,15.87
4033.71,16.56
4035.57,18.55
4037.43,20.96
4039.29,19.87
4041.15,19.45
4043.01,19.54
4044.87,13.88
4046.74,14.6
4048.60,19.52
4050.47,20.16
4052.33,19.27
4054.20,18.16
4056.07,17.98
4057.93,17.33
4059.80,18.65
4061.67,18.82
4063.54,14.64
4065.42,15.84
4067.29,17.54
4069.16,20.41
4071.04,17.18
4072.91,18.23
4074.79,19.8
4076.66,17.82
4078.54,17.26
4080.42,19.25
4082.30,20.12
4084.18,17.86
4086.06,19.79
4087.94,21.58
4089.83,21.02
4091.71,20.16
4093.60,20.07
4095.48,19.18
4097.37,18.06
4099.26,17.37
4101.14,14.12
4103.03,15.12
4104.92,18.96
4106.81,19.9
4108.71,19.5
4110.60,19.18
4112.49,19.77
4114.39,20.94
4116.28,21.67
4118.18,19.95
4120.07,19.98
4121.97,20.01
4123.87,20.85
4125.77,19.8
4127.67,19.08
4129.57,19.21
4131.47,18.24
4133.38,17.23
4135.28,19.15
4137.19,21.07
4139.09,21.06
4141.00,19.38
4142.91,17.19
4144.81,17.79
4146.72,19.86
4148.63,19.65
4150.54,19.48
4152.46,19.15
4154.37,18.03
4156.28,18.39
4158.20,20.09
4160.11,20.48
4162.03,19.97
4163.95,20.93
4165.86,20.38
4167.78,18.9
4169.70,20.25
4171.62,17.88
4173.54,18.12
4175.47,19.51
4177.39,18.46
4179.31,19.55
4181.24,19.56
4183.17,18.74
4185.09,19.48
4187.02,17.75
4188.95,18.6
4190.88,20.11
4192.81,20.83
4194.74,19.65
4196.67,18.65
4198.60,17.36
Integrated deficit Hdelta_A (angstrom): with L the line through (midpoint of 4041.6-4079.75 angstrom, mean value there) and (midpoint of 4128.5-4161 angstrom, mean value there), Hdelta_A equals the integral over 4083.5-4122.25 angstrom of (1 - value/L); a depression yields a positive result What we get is -1.5 angstrom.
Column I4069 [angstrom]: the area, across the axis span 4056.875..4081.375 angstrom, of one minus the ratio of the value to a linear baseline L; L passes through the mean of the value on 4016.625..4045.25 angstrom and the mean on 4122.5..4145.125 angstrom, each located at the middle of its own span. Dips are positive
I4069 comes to 1.3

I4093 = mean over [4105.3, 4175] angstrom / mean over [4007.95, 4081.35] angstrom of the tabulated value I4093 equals 1.1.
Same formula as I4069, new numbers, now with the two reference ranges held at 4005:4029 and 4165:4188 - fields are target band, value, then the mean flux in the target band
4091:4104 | 0.9 angstrom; 17.7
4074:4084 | 0.1 angstrom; 18.8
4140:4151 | 0.1 angstrom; 18.9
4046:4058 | 0.4 angstrom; 18.3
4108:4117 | -0.6 angstrom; 20.2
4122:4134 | -0.1 angstrom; 19.2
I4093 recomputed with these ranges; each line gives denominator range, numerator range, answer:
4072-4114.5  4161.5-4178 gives 1.03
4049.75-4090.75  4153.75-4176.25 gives 1.05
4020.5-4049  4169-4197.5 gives 1.04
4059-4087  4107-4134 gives 1.08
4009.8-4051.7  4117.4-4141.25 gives 1.05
